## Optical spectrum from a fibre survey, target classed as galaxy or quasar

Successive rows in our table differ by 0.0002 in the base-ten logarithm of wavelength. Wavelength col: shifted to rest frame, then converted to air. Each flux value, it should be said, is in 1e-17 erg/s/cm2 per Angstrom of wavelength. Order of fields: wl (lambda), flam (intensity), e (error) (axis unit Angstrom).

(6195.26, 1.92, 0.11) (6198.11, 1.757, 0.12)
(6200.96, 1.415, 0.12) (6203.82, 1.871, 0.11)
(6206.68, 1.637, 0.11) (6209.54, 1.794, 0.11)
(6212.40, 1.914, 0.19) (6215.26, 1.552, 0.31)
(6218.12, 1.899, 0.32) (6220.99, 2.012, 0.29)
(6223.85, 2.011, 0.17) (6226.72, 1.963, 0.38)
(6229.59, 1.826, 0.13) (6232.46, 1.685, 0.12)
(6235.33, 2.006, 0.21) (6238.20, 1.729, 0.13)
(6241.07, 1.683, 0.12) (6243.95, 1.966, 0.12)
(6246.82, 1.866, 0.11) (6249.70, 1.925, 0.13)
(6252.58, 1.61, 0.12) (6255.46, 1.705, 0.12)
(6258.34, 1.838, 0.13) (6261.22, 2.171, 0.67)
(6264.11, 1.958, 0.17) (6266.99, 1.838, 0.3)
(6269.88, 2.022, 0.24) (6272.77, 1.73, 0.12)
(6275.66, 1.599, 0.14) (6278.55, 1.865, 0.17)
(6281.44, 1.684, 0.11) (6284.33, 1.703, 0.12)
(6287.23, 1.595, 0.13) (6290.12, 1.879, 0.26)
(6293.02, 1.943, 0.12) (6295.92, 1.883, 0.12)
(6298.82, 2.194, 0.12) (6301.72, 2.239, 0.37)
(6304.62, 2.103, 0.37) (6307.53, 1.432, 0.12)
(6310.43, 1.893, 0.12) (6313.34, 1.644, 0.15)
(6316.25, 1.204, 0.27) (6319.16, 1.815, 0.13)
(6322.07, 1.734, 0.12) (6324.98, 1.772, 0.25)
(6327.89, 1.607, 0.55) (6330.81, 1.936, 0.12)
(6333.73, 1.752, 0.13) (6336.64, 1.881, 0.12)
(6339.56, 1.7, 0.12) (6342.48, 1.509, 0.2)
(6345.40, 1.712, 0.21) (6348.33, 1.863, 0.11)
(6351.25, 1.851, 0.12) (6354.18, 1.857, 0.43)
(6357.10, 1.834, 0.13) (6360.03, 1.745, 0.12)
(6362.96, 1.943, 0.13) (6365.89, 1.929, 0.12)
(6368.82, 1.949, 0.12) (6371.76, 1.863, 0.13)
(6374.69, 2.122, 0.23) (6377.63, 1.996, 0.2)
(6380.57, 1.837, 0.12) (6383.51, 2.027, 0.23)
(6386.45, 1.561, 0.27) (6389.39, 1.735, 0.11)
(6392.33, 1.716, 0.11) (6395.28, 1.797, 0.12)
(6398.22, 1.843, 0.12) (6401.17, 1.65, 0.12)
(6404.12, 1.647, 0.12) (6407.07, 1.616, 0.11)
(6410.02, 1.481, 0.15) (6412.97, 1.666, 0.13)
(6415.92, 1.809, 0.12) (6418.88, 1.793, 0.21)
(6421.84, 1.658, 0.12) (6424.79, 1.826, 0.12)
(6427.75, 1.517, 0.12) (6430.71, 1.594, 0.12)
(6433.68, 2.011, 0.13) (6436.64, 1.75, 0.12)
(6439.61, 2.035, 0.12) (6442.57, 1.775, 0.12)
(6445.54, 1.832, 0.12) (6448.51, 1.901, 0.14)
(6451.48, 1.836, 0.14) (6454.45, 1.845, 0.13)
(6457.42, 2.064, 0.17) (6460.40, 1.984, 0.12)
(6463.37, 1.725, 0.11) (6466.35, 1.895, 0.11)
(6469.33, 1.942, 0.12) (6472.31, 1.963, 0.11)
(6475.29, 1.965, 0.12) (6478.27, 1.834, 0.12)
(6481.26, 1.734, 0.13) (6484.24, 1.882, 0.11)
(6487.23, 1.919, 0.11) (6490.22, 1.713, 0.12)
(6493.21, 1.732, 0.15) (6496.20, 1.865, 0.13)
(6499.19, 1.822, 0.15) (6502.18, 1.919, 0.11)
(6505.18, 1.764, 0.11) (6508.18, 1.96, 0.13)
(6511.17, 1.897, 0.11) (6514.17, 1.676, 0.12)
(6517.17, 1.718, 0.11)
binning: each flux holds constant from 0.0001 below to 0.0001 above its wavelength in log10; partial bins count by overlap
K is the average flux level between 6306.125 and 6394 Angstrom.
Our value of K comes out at 1.78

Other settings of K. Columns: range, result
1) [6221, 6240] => 1.88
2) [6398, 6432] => 1.67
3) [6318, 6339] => 1.78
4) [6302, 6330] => 1.72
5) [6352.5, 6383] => 1.91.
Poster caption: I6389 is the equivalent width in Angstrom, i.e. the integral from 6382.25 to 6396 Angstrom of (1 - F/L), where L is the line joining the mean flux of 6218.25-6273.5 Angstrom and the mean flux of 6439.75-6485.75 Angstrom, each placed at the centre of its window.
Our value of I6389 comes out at 0.86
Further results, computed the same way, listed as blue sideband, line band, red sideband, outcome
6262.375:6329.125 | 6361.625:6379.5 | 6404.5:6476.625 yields -1.6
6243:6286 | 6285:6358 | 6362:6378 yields 4.2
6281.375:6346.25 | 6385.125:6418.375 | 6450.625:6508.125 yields 2.5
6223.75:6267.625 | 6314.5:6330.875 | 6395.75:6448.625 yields 1.4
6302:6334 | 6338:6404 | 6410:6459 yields -2.0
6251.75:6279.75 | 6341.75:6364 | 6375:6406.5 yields 0.1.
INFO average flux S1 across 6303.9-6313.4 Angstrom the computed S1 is 1.76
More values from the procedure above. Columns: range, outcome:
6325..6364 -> 1.78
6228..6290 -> 1.81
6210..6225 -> 1.87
